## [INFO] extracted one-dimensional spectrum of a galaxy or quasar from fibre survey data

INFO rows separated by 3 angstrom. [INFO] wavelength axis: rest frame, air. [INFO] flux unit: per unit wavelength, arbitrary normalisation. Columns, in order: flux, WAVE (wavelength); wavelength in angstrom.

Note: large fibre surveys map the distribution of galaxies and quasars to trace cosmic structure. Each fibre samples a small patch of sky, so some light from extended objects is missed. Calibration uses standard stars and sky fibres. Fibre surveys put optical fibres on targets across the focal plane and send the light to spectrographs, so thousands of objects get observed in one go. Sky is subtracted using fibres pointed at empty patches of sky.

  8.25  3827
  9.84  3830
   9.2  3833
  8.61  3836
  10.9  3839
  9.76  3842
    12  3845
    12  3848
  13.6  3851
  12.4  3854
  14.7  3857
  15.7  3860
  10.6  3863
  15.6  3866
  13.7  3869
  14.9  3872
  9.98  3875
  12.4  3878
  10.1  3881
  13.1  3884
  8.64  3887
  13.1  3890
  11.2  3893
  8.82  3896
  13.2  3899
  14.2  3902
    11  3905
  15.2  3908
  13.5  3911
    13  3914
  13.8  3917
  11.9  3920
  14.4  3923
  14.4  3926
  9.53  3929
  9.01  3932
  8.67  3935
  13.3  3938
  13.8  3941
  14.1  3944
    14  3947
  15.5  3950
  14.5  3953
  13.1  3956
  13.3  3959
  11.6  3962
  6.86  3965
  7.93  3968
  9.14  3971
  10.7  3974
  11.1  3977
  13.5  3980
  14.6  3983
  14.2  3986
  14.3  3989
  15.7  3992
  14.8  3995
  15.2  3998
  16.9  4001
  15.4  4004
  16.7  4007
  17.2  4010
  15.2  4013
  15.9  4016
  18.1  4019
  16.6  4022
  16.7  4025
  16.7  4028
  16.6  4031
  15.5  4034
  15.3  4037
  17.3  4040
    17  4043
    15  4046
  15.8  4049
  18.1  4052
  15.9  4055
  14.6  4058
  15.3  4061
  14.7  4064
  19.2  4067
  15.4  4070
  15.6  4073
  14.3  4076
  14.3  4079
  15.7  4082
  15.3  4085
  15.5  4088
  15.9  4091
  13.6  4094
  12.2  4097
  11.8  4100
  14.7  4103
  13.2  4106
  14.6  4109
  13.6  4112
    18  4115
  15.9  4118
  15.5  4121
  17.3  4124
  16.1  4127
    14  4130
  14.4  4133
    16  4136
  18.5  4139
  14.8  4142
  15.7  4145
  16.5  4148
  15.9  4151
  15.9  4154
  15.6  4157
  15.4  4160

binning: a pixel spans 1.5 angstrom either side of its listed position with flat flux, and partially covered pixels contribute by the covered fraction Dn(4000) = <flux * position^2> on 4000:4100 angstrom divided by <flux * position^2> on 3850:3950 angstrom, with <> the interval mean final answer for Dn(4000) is 1.35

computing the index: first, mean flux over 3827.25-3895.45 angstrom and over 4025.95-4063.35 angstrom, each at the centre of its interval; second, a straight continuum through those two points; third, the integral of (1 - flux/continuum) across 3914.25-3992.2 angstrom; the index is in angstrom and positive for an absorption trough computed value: 8.7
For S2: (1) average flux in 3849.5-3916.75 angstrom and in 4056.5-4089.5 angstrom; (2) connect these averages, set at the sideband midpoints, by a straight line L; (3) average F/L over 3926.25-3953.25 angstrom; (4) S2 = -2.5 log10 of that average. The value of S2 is 0.09 mag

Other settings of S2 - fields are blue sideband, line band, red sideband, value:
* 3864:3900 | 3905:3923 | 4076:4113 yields -0.08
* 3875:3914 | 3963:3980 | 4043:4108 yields 0.36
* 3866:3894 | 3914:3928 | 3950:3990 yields -0.11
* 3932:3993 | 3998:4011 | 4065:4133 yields -0.23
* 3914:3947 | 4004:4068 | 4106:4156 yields -0.16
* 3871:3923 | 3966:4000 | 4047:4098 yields 0.08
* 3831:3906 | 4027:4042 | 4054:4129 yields -0.14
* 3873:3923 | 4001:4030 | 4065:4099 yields -0.18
